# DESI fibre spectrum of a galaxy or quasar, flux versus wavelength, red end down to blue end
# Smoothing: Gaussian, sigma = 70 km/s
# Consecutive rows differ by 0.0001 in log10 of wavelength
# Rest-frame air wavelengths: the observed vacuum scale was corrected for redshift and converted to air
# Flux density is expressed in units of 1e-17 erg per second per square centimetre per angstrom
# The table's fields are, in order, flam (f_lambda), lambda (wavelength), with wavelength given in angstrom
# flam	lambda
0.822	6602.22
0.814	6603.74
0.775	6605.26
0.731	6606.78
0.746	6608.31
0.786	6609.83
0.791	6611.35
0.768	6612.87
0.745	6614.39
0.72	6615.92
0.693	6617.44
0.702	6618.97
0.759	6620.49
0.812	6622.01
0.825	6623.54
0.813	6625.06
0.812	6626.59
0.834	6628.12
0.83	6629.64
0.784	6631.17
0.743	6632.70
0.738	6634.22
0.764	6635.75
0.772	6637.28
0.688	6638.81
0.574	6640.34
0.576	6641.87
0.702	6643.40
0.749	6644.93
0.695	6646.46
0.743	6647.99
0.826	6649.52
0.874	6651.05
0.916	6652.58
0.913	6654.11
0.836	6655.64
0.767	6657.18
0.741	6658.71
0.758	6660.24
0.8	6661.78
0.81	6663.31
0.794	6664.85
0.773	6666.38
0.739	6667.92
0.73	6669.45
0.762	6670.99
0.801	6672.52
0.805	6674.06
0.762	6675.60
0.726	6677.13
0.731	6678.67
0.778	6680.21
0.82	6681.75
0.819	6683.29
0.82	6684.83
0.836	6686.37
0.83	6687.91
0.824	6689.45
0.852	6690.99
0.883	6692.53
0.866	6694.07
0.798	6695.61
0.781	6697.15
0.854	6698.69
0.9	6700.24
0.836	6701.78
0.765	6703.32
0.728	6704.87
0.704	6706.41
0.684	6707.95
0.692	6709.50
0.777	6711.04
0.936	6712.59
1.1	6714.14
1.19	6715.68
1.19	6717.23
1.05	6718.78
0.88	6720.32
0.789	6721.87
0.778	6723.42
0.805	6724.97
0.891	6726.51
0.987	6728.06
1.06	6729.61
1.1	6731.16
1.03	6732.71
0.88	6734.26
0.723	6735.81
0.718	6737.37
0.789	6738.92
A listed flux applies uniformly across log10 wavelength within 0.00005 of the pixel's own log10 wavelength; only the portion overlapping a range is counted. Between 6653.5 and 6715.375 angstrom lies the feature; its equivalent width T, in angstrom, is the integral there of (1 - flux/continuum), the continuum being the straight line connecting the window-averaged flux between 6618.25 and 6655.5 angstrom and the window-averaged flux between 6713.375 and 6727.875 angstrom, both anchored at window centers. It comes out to 5.2 angstrom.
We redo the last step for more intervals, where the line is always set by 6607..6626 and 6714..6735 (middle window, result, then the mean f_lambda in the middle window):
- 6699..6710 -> 2.0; 0.764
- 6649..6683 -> 2.6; 0.794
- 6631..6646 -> 1.9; 0.706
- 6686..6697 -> 0.9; 0.839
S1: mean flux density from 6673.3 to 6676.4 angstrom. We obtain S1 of 0.784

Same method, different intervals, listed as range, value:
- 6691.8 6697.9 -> 0.832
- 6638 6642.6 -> 0.614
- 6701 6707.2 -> 0.759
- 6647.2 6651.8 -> 0.814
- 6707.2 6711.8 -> 0.718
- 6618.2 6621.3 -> 0.733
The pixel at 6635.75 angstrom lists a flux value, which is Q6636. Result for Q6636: 0.764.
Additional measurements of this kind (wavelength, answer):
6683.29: 0.819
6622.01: 0.812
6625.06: 0.813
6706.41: 0.704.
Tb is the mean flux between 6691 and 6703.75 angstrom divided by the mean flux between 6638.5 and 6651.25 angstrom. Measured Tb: 1.2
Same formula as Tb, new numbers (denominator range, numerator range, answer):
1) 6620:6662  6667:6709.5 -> 1.02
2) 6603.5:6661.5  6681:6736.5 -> 1.14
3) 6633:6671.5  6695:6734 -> 1.17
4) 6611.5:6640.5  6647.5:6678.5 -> 1.04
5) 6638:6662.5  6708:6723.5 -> 1.23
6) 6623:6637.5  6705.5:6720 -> 1.16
